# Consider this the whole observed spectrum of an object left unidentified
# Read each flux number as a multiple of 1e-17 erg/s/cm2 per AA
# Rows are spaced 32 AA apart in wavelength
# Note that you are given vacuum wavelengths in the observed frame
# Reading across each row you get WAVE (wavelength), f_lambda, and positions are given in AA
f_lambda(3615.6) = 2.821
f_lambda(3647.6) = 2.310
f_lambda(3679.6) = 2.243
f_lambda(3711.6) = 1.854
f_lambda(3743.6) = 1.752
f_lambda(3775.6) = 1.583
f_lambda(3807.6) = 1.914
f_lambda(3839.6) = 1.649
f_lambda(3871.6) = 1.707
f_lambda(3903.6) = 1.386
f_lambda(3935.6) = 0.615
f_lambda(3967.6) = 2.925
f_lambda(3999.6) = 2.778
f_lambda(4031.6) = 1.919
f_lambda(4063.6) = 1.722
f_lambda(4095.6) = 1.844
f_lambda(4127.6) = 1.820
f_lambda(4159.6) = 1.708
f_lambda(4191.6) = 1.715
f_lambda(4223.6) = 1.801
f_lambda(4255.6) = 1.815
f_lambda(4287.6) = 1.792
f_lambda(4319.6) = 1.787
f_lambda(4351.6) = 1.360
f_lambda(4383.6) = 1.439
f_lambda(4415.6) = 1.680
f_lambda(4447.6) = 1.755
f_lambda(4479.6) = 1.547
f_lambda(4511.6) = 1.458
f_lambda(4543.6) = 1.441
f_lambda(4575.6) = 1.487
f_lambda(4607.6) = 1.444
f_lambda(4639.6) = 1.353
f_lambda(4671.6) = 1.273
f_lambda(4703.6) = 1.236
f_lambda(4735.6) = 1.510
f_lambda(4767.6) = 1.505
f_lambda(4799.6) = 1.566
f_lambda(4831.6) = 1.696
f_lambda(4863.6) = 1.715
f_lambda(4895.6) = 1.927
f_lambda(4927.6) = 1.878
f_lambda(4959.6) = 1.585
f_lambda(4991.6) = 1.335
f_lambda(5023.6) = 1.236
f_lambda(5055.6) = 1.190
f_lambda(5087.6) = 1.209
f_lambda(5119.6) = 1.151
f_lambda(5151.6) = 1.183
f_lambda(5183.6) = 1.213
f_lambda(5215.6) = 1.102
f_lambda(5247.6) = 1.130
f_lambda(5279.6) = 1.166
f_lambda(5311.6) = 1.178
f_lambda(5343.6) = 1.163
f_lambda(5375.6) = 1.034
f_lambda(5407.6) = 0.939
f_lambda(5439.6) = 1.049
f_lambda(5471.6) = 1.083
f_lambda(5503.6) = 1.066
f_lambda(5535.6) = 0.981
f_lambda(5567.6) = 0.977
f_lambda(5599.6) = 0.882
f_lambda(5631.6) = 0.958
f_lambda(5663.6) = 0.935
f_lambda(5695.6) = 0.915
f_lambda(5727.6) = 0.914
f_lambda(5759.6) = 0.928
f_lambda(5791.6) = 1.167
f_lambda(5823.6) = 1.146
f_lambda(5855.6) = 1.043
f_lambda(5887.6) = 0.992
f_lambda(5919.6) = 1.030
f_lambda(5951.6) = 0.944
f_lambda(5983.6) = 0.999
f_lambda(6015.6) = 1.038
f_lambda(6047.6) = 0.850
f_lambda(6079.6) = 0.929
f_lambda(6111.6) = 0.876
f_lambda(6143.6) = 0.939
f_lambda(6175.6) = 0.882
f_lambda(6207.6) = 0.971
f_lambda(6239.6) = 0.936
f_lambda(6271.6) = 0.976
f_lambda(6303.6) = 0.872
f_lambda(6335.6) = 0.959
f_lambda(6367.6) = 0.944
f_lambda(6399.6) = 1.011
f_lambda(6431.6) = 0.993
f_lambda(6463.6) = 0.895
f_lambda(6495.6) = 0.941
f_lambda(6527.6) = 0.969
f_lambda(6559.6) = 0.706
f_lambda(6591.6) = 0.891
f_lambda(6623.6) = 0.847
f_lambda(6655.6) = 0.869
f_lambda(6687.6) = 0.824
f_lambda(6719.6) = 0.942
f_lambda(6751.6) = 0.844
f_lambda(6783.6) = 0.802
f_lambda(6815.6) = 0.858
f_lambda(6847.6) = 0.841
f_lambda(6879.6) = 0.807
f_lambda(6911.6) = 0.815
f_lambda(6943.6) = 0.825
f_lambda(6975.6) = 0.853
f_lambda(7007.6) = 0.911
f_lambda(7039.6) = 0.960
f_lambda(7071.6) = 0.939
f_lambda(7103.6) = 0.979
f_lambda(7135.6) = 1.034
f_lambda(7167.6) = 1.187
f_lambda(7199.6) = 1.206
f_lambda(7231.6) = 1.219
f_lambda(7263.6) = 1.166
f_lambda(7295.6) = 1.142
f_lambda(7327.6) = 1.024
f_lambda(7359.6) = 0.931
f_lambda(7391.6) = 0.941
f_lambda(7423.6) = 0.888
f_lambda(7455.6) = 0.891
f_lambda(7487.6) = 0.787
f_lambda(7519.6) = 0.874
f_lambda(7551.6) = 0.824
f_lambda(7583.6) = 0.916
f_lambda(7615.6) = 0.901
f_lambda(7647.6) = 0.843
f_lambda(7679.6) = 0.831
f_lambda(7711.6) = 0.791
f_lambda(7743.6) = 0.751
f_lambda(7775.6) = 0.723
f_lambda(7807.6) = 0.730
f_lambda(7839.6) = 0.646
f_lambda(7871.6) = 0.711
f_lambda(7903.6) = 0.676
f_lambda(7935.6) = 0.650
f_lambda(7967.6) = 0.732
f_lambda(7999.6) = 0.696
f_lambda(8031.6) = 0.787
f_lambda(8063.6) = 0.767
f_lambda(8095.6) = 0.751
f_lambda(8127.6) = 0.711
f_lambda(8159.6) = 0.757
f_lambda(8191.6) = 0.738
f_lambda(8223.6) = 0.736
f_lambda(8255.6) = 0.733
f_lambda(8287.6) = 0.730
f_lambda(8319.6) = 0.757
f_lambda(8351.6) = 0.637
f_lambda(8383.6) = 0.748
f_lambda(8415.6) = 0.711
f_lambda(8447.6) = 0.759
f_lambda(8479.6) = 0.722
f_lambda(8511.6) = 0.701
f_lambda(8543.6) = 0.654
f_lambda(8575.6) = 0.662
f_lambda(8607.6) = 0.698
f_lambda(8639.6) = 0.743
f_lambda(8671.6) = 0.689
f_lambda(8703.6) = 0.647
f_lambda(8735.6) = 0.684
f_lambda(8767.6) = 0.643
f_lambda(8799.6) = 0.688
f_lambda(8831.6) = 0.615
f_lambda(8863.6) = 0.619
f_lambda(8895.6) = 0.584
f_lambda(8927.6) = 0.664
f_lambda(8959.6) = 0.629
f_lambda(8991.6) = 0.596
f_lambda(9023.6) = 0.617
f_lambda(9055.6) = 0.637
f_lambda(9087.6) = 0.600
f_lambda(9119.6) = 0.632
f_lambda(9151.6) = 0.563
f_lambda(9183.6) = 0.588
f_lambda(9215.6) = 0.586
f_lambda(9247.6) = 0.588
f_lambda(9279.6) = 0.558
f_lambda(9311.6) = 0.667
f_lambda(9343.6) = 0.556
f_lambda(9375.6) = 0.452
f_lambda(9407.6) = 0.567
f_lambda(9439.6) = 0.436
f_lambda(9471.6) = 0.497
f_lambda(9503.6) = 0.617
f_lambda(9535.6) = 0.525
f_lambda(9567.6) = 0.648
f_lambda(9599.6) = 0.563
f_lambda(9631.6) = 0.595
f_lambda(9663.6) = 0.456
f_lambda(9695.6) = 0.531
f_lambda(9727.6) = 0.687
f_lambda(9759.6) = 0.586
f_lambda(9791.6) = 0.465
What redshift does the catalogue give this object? 1.58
